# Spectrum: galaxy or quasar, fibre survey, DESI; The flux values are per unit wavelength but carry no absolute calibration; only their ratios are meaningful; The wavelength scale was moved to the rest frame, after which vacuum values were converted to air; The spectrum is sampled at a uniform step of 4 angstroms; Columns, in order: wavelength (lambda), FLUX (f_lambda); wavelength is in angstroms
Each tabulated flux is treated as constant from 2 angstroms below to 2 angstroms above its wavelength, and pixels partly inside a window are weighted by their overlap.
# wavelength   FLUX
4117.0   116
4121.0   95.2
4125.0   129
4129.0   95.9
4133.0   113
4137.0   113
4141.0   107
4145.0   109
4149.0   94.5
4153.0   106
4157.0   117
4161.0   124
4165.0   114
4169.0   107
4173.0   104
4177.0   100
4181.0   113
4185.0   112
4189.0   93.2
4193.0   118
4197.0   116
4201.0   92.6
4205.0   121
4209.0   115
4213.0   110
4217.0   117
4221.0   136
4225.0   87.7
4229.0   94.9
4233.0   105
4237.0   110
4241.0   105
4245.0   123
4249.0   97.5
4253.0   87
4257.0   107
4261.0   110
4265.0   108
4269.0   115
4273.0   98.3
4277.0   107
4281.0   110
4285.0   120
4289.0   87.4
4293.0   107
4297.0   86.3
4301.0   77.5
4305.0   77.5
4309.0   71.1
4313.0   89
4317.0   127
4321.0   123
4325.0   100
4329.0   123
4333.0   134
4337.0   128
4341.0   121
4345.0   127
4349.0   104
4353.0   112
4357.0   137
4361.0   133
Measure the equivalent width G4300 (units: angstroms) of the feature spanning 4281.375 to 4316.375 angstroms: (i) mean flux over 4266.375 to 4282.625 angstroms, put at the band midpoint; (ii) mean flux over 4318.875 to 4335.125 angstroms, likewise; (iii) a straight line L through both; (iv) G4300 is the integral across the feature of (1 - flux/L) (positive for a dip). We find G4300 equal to 6.6 angstroms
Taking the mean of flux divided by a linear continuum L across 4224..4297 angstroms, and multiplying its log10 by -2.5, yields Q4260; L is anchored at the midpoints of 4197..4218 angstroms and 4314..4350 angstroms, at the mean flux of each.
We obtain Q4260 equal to 0.11 mag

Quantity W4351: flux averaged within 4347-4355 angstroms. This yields 108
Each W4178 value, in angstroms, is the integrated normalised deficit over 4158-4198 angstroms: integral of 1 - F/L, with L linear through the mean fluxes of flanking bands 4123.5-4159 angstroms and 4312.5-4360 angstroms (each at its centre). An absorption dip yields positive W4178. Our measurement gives 0.4 angstroms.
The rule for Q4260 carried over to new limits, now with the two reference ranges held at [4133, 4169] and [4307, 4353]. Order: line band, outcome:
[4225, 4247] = 0.06 mag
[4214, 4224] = -0.09 mag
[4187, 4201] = 0.04 mag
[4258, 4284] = 0.04 mag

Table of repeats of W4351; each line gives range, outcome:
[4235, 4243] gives 108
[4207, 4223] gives 120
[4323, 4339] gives 121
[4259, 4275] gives 108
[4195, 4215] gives 111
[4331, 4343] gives 128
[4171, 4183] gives 106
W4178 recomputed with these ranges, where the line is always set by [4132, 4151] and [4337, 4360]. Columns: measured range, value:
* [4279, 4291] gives 1.1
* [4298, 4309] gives 3.8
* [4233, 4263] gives 2.3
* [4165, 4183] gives 0.4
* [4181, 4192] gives 0.4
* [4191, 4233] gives 0.5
